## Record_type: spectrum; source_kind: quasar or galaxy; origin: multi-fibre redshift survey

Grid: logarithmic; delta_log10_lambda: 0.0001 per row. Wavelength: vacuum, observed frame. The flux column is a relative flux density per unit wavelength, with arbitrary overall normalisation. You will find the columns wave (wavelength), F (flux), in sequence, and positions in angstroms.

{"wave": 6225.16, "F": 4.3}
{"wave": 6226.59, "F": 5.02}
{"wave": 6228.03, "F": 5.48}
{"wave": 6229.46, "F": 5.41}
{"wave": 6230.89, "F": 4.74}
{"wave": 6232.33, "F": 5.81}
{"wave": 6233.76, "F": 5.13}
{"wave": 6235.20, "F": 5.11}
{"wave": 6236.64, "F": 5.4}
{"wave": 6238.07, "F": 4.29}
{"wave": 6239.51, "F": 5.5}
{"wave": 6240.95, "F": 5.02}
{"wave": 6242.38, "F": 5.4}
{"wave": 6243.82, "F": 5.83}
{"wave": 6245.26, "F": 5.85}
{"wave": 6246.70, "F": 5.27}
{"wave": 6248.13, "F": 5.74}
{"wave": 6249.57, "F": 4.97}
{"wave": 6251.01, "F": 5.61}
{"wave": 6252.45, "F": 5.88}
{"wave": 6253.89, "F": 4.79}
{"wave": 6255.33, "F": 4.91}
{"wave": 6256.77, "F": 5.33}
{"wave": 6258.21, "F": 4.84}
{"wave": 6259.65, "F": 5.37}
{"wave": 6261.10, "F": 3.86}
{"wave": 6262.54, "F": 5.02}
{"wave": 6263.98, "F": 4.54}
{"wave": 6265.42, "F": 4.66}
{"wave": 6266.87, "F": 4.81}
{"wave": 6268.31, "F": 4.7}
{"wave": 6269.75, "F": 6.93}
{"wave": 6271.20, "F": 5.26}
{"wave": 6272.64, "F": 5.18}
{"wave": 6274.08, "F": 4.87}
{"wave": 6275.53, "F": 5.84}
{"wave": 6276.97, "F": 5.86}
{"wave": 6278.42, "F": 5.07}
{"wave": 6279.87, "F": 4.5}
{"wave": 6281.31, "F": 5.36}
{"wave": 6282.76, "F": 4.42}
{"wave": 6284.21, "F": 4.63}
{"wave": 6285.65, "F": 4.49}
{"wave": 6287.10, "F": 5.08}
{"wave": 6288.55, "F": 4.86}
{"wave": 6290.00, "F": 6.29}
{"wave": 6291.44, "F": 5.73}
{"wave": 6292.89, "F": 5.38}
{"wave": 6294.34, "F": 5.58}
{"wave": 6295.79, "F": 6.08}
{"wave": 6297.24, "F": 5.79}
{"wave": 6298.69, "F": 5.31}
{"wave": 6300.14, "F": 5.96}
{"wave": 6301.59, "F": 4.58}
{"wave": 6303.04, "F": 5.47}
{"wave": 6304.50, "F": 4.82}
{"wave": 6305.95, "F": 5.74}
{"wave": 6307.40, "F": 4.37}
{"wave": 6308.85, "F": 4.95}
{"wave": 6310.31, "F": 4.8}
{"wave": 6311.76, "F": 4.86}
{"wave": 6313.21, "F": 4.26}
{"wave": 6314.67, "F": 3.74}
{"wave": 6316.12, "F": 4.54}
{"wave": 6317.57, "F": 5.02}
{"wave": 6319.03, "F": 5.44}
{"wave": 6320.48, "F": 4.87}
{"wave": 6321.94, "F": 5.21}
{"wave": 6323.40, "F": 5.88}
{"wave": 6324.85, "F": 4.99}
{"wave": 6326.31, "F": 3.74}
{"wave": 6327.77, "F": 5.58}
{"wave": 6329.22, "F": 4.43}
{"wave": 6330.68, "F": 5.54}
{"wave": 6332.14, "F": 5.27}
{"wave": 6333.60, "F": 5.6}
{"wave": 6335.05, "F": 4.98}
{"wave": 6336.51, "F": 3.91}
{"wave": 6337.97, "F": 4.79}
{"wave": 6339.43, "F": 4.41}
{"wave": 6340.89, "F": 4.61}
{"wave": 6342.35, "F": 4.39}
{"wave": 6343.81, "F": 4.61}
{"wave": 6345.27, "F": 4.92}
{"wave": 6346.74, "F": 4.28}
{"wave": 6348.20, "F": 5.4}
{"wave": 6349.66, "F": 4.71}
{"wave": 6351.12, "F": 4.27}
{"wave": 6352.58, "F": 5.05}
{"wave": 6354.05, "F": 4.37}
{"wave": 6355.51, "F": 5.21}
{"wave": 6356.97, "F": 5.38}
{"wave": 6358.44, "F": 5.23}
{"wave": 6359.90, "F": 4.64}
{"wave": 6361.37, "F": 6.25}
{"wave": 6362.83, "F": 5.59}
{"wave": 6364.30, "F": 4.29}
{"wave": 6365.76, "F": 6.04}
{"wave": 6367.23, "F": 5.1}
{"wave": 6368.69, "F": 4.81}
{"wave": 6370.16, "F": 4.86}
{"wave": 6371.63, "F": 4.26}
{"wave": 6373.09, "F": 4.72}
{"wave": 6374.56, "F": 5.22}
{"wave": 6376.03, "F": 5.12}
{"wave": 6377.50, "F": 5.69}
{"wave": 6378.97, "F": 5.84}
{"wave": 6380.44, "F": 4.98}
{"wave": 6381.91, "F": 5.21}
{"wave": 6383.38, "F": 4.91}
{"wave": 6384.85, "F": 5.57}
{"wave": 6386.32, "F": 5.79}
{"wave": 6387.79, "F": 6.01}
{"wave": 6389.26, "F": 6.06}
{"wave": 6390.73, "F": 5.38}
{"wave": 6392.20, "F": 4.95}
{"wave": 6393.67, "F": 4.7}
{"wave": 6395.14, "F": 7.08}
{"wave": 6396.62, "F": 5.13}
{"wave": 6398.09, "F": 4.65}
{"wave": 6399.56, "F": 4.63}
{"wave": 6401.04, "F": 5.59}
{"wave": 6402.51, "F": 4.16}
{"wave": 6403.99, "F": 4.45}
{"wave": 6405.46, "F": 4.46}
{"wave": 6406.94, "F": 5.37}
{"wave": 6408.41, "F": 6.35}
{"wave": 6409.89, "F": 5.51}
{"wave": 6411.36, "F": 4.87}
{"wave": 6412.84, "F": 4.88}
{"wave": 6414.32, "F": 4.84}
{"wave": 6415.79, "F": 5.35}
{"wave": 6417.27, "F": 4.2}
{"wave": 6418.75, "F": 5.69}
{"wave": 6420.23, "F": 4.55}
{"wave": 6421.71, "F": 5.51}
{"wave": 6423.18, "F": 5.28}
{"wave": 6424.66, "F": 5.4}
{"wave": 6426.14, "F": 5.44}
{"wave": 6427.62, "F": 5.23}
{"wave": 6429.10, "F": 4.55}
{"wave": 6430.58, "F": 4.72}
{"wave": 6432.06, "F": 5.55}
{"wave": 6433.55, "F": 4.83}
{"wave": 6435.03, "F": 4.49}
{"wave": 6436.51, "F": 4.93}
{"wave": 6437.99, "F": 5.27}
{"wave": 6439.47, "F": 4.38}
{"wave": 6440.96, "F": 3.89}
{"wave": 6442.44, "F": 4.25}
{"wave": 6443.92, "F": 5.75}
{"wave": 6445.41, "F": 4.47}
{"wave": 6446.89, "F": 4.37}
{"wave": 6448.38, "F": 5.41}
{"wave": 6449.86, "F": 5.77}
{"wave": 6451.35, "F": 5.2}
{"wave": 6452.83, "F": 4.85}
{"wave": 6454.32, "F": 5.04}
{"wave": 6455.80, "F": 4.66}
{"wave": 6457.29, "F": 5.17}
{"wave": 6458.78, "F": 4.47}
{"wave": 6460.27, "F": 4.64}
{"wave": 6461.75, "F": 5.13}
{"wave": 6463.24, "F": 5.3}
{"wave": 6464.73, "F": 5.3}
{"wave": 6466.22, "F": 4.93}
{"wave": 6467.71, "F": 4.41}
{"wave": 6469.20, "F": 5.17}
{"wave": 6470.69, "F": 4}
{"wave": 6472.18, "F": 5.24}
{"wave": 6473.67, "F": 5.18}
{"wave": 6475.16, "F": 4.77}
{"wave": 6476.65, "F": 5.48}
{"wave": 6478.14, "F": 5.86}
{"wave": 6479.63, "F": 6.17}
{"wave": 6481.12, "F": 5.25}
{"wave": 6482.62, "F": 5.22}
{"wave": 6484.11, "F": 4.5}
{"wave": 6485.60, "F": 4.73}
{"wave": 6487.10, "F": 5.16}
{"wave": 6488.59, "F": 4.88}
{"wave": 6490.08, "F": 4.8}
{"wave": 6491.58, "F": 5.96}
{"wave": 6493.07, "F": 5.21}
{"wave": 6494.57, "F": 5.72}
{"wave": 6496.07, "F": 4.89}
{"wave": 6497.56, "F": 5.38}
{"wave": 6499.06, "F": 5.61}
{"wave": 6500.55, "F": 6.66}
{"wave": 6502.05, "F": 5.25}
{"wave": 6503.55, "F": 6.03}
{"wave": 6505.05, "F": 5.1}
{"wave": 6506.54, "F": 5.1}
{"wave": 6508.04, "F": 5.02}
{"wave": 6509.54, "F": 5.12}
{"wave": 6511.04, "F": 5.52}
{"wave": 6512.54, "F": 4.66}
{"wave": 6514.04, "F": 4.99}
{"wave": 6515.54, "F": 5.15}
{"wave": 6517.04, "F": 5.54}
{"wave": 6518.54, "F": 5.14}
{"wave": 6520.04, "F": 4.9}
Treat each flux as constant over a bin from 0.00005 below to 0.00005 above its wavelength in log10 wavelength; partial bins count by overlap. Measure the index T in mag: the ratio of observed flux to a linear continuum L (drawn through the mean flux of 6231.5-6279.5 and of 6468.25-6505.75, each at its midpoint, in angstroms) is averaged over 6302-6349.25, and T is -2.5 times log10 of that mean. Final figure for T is 0.08 mag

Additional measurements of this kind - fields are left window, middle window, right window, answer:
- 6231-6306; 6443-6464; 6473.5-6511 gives 0.064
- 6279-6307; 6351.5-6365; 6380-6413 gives 0.035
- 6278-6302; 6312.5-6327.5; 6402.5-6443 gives 0.086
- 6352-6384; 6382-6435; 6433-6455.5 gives -0.042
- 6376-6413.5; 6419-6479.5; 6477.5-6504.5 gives 0.076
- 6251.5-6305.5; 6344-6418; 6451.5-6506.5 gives 0.013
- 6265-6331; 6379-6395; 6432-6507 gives -0.070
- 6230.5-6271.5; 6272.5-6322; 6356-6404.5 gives 0.020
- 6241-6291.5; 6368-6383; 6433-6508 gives 0.014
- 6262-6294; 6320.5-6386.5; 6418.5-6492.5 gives 0.021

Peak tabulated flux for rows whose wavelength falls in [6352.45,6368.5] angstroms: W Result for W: 6.25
